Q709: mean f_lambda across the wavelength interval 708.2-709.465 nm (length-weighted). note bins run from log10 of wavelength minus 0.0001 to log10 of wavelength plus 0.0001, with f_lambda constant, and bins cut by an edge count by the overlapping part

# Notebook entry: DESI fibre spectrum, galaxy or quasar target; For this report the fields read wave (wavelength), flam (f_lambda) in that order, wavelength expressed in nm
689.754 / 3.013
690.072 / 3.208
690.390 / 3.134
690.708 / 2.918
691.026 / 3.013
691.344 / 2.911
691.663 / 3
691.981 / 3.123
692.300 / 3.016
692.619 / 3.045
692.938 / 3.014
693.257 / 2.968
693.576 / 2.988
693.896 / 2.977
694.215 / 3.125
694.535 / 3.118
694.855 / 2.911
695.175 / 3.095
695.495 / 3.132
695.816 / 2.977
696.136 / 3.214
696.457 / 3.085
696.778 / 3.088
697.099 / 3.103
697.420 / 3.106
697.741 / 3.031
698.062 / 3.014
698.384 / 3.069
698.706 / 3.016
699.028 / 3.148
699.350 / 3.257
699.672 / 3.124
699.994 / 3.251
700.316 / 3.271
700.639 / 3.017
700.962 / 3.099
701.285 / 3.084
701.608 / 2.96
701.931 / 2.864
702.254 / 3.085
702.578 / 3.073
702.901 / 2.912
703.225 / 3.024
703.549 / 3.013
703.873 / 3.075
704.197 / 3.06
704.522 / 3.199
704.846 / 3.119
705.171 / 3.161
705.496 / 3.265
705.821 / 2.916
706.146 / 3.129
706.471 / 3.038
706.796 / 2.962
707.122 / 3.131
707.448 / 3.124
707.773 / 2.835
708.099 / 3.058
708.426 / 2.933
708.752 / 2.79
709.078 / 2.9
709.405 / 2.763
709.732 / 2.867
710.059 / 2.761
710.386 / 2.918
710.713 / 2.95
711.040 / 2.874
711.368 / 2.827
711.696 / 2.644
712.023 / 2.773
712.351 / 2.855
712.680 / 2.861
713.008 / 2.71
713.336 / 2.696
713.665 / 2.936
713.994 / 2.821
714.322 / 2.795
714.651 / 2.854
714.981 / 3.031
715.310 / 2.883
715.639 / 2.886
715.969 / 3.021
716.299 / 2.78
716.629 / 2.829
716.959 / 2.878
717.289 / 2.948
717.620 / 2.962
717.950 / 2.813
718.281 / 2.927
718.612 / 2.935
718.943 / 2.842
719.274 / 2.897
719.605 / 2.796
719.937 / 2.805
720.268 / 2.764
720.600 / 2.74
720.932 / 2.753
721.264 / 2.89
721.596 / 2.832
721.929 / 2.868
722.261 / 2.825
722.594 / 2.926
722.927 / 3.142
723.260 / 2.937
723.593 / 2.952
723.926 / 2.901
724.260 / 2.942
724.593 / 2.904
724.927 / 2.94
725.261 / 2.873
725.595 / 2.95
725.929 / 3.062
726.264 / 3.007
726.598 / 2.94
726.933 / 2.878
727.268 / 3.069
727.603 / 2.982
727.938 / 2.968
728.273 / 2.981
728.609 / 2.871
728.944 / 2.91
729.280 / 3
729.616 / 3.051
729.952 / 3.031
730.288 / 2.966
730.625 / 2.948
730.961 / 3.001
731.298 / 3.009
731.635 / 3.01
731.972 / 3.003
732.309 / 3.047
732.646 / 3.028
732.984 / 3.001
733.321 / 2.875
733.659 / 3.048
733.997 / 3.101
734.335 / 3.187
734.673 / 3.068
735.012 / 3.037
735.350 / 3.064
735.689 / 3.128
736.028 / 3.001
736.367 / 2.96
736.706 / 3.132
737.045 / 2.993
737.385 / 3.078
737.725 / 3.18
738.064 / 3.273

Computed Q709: 2.86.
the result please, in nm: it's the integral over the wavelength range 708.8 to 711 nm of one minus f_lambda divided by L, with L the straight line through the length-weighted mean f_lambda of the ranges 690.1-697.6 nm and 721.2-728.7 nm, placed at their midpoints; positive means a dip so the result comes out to 0.101 nm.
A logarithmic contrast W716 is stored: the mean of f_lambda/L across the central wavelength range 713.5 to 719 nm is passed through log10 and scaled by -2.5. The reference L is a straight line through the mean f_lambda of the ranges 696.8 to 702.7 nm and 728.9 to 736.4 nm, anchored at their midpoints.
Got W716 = 0.06 mag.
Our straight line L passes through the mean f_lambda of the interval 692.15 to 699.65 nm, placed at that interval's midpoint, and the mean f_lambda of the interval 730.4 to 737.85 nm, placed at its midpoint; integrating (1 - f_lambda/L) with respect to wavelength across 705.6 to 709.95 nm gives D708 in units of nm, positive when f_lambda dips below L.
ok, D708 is 0.141 nm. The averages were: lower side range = 3.07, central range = 2.96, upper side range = 3.04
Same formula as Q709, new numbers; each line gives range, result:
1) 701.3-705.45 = 3.05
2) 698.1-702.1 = 3.09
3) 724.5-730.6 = 2.97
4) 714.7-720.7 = 2.88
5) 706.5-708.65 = 3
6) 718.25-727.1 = 2.9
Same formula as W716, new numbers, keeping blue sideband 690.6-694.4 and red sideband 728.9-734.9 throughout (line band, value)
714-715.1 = 0.05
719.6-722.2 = 0.08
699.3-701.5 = -0.05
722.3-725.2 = 0.03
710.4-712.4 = 0.07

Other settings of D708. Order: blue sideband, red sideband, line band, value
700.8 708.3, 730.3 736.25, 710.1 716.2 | 0.39 nm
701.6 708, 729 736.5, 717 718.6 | 0.07 nm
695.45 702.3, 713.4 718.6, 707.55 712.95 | 0.19 nm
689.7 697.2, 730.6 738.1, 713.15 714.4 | 0.10 nm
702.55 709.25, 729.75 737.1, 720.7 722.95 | 0.12 nm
